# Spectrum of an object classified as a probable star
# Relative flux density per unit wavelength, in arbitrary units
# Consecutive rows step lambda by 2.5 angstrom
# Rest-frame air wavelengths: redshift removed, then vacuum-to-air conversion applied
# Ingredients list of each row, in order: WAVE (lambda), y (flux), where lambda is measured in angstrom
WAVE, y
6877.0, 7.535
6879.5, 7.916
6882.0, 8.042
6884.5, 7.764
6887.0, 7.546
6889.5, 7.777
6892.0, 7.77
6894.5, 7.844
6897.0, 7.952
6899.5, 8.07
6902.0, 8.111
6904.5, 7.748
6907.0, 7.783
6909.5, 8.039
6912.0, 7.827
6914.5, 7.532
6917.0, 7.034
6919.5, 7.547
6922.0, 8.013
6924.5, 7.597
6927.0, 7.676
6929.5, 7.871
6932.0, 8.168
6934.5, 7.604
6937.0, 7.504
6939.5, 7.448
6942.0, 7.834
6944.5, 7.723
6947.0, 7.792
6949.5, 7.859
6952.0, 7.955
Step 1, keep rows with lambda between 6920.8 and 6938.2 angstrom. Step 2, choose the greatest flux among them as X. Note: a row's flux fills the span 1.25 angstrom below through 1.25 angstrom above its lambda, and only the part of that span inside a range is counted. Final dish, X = 8.168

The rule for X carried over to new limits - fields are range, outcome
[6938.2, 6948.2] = 7.834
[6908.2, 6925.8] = 8.039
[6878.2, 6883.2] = 8.042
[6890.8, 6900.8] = 8.07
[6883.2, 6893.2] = 7.777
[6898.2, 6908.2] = 8.111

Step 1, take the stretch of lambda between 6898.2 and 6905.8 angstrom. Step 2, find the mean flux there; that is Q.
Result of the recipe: 7.97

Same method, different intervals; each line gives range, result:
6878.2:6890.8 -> 7.81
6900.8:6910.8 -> 7.92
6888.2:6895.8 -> 7.8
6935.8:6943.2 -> 7.59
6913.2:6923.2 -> 7.53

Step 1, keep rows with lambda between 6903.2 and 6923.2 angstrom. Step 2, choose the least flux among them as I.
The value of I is 7.034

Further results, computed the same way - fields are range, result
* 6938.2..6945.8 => 7.448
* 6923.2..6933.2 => 7.597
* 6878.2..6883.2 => 7.916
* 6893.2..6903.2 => 7.844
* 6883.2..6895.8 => 7.546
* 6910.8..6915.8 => 7.532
